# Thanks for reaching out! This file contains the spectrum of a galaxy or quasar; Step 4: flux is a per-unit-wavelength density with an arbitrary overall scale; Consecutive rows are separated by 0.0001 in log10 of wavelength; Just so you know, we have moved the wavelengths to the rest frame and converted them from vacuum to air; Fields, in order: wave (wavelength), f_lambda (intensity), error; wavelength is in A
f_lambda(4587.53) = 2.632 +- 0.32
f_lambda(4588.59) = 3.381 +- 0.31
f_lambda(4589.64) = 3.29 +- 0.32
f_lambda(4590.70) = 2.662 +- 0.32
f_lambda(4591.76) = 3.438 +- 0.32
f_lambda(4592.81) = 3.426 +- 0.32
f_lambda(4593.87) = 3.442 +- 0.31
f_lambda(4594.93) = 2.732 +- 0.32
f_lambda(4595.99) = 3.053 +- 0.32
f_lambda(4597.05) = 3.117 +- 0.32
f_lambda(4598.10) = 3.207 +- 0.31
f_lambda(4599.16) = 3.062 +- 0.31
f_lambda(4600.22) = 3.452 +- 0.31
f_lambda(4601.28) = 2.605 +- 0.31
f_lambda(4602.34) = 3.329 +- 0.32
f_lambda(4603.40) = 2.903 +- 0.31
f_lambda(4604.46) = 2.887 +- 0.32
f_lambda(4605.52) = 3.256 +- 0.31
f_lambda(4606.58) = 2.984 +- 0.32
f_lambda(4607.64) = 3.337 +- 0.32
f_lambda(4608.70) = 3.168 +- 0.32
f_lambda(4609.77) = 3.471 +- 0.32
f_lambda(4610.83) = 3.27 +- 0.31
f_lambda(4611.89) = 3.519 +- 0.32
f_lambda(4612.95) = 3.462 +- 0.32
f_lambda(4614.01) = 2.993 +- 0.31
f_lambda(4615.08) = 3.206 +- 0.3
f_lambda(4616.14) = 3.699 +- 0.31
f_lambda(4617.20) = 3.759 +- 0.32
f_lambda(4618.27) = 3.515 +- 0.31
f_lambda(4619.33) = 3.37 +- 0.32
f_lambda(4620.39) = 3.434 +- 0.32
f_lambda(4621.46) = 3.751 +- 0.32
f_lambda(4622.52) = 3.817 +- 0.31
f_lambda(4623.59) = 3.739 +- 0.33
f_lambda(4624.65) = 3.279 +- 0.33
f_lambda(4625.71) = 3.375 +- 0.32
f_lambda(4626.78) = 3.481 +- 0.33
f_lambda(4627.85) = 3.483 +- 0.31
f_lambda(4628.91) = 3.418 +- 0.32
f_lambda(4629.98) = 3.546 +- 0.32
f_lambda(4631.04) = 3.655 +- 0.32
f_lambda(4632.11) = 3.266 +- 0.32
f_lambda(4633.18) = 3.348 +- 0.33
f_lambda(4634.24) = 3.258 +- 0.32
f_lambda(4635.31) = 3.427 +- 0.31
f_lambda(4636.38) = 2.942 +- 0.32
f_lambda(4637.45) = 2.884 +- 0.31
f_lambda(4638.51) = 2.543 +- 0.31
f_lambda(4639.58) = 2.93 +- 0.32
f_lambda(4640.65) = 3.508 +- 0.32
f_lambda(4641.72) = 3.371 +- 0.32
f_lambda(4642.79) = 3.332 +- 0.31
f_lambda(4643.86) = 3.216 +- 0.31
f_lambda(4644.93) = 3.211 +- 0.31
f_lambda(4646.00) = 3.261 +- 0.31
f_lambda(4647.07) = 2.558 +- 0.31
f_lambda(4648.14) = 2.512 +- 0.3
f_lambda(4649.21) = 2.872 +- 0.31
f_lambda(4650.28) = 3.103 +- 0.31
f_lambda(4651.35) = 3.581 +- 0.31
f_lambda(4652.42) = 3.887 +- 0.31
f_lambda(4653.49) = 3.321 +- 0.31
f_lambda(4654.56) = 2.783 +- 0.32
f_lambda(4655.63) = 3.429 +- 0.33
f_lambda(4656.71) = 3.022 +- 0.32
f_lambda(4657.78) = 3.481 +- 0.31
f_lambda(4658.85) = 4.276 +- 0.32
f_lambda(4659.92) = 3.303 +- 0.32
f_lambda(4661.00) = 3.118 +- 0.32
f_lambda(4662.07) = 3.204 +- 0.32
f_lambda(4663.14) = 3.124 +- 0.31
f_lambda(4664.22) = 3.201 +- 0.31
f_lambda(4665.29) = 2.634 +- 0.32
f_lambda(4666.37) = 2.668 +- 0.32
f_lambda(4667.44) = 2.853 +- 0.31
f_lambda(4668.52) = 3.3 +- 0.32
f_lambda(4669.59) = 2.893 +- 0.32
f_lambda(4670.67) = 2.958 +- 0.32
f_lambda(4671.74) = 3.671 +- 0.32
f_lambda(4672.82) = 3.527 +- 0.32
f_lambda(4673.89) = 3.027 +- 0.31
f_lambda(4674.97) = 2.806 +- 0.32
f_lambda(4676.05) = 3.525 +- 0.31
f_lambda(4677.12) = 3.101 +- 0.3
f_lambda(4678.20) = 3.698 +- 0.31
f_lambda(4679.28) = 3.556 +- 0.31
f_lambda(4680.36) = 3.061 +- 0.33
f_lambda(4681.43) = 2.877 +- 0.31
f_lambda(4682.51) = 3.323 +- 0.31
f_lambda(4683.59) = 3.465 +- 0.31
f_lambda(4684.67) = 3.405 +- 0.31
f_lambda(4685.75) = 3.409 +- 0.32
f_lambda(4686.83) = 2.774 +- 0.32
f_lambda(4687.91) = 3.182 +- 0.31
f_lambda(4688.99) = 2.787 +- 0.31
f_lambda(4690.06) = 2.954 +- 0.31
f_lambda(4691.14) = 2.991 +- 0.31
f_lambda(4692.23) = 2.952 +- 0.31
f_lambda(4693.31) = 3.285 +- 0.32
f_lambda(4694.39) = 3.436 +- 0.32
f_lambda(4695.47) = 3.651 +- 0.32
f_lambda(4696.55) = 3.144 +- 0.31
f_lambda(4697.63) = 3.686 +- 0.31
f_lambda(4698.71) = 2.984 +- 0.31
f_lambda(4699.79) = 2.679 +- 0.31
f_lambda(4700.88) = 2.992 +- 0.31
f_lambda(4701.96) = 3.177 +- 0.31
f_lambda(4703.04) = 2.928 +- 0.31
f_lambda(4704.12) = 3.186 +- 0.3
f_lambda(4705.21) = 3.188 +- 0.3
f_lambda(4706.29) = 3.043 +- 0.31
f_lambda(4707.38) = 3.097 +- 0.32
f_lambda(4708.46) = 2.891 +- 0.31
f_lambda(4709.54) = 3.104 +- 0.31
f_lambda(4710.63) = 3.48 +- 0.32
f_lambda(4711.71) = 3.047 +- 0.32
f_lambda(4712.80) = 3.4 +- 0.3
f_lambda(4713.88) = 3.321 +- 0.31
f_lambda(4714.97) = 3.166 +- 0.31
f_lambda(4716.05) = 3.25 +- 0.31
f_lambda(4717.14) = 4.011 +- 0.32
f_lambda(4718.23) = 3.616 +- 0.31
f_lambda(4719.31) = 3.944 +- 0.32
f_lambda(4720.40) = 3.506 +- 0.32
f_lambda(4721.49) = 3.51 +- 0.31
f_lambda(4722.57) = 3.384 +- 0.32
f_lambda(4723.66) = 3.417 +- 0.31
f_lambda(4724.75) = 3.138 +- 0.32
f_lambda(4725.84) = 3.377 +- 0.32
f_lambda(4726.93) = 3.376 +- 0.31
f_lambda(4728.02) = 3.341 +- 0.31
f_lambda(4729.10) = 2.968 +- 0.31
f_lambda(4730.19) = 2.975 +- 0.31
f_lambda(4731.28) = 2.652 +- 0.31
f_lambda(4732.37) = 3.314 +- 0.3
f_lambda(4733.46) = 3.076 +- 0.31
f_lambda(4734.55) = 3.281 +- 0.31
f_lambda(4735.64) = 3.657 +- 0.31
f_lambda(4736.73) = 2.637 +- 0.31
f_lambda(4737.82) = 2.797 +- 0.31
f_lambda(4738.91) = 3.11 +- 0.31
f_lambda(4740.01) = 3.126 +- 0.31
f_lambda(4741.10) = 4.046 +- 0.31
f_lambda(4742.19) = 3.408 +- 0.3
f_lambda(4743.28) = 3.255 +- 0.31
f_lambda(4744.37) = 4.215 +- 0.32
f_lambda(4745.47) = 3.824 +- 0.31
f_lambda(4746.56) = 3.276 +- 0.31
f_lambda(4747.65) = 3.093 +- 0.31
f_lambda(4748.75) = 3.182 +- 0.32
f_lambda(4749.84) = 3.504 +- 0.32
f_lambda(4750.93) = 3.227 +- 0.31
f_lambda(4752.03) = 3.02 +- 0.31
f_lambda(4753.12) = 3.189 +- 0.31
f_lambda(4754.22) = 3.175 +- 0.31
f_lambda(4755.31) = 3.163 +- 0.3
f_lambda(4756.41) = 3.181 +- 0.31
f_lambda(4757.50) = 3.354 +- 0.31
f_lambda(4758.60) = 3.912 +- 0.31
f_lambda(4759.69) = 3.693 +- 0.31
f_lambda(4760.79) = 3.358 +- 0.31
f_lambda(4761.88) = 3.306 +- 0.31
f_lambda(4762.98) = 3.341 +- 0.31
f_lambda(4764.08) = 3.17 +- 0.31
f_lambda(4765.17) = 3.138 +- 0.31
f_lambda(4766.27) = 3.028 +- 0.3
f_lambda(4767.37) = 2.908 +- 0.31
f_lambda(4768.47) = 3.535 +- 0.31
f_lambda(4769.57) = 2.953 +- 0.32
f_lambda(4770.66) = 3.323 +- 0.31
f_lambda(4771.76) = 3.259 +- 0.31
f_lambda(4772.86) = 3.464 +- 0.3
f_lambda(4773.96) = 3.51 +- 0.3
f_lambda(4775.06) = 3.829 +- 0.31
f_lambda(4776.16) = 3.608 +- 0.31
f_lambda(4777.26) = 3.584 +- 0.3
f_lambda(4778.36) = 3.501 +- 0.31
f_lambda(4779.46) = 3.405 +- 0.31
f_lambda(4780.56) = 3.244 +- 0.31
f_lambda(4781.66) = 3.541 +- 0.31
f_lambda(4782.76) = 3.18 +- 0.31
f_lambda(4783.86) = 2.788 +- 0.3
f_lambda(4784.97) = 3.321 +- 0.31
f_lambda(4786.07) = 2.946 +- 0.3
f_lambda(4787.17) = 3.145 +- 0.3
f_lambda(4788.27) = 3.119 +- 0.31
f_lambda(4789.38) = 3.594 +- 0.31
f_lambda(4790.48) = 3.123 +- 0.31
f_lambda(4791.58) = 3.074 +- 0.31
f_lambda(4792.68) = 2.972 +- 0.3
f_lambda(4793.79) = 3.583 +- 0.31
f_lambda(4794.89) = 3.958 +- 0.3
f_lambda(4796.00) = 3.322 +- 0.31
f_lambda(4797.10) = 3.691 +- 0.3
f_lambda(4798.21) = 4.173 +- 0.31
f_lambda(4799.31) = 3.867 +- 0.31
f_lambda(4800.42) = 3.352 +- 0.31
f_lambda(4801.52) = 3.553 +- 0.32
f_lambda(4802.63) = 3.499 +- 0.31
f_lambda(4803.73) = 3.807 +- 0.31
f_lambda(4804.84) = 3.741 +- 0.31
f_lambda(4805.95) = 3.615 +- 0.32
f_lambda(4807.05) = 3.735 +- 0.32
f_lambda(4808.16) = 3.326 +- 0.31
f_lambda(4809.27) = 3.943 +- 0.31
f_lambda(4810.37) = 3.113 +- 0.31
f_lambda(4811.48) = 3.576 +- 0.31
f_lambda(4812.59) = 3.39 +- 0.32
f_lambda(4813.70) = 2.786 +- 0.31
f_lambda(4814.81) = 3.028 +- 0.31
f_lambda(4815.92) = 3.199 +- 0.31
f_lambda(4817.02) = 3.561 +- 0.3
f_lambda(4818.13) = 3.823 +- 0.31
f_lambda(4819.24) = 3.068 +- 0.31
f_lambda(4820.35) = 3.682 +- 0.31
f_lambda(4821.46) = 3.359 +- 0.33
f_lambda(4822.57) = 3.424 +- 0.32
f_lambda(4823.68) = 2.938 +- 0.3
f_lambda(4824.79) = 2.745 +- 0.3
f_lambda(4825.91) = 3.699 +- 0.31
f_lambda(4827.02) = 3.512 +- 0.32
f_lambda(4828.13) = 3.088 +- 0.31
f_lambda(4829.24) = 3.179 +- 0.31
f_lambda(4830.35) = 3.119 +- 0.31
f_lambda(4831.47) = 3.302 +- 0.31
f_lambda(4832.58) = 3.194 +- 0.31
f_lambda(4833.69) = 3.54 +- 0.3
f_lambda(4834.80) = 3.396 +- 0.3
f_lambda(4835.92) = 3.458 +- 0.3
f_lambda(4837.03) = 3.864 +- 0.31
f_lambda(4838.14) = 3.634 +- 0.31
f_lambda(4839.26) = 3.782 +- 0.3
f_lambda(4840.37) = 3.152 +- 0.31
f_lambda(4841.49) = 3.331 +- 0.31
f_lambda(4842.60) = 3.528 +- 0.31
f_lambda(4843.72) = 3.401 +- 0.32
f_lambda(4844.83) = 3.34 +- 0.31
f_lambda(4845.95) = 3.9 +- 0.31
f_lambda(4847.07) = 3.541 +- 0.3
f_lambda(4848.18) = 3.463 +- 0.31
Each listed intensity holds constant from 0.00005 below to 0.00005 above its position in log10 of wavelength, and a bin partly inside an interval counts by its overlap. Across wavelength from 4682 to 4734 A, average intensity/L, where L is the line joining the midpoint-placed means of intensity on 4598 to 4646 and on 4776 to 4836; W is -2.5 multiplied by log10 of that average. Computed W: 0.038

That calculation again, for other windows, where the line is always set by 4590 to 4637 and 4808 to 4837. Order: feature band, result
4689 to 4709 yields 0.068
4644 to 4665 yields 0.032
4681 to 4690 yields 0.057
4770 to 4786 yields -0.017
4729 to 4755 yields 0.023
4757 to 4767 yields -0.010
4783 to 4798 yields 0.011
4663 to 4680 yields 0.053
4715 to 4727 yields -0.055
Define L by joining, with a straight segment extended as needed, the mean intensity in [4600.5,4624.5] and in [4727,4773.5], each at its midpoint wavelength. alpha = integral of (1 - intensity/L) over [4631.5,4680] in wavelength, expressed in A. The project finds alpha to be 1.90 A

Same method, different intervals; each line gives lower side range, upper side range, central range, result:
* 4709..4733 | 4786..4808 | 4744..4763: 0.1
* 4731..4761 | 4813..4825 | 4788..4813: -2.0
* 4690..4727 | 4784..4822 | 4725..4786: 0.9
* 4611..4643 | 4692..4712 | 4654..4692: 0.7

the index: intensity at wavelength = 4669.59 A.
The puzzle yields 2.893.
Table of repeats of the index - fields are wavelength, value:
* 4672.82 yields 3.527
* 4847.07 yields 3.541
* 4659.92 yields 3.303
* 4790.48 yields 3.123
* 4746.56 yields 3.276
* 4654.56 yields 2.783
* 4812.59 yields 3.39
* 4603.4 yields 2.903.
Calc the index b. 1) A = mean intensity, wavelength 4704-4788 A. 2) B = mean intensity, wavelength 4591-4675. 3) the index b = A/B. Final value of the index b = 1.02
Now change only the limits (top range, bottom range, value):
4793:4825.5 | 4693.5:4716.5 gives 1.09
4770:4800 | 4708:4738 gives 1.04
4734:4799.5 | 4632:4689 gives 1.05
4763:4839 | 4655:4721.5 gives 1.05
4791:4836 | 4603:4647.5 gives 1.03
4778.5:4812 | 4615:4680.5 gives 1.05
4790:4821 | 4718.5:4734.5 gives 1.06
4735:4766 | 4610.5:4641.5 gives 0.99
